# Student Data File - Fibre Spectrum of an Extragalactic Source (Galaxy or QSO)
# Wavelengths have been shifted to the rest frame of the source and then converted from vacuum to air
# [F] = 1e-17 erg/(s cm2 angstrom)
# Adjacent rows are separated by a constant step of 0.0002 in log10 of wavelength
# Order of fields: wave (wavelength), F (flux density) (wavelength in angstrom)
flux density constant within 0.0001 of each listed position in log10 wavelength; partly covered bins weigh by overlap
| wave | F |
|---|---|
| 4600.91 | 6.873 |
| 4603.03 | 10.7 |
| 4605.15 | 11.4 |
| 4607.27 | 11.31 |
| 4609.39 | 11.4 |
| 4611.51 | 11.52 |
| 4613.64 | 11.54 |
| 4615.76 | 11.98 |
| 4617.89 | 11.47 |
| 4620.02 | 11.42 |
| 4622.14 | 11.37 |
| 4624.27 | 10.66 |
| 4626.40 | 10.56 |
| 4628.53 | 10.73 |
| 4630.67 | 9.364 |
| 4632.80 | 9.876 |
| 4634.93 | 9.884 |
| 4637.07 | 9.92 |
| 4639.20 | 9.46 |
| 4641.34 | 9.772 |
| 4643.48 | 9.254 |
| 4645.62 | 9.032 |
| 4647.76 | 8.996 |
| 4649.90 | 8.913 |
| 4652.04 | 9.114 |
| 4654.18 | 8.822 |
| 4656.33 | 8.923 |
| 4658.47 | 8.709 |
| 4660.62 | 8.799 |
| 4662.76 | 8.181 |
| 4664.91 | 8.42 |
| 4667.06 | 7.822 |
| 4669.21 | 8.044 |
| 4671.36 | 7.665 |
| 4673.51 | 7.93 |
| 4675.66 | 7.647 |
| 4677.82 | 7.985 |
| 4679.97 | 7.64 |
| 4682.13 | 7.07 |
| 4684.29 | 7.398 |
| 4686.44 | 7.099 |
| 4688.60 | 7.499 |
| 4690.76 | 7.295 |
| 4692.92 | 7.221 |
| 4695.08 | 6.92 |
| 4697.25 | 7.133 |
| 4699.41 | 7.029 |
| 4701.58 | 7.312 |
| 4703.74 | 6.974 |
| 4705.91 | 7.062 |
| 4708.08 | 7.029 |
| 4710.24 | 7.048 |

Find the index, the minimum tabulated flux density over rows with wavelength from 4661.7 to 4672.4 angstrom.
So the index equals 7.665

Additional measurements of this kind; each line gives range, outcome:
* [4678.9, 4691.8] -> 7.07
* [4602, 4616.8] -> 10.7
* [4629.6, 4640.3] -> 9.364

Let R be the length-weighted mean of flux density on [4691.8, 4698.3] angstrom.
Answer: 7.09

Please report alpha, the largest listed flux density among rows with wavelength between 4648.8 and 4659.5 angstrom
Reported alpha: 9.114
